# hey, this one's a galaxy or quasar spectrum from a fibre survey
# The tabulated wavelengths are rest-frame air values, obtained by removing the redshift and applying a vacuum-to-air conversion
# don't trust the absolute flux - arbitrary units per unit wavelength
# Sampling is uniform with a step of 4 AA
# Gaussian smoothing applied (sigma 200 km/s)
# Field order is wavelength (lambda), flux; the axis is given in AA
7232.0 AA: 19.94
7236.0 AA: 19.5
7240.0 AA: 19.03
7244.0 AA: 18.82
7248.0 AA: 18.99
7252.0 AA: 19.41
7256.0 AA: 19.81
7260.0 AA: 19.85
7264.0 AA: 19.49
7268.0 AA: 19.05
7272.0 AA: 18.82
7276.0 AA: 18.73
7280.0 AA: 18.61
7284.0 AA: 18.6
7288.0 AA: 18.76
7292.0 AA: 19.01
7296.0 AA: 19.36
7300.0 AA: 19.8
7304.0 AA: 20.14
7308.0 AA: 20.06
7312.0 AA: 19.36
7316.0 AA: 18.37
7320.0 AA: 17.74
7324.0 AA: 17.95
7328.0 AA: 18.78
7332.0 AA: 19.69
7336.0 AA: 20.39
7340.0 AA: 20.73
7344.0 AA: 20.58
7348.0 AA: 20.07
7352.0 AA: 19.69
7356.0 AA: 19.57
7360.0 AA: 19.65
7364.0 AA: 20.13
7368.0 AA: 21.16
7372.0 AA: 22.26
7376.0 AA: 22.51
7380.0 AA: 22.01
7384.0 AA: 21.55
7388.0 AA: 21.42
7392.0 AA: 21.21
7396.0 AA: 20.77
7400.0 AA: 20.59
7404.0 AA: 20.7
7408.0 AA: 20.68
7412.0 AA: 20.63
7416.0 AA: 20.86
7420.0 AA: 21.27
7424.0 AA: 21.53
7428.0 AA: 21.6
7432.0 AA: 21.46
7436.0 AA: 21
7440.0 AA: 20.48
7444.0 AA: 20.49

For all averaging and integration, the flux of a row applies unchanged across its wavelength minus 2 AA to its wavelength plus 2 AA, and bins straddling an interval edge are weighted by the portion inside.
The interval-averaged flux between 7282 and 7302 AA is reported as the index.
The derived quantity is 19.1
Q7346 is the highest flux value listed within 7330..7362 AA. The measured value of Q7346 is 20.73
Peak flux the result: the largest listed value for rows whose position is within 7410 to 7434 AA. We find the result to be 21.6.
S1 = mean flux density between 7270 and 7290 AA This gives 18.7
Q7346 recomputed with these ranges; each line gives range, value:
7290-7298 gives 19.36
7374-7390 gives 22.51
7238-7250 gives 19.03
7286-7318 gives 20.14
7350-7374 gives 22.26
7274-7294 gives 19.01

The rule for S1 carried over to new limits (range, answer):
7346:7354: 19.9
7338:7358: 20.1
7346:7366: 19.8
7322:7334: 18.8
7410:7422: 20.9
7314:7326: 18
